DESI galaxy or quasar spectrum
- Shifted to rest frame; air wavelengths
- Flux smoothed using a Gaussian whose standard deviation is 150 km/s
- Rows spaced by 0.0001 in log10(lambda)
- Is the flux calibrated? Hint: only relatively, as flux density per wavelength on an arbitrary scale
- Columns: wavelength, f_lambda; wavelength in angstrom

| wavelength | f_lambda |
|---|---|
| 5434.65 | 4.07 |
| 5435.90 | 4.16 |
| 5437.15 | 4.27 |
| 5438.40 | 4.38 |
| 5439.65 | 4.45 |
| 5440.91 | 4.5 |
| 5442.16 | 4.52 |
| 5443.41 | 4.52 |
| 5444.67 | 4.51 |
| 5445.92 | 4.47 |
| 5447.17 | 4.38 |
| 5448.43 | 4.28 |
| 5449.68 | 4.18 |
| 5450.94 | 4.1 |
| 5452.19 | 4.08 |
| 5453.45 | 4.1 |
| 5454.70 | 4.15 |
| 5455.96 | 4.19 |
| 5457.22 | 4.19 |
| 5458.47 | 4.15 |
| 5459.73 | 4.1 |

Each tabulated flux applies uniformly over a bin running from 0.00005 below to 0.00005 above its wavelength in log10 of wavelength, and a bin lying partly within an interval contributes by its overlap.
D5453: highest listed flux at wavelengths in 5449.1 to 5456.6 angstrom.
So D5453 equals 4.19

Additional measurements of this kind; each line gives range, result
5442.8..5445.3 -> 4.52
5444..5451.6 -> 4.51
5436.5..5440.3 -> 4.45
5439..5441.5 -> 4.5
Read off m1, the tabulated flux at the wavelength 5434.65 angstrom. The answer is 4.07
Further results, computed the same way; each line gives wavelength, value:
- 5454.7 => 4.15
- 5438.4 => 4.38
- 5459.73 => 4.1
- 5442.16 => 4.52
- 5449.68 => 4.18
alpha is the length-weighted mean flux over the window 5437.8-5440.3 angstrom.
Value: 4.41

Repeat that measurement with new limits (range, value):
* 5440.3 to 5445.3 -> 4.52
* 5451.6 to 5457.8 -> 4.14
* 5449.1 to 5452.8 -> 4.12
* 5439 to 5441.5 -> 4.46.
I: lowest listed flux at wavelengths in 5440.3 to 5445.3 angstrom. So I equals 4.5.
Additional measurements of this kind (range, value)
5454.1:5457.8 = 4.15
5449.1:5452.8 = 4.08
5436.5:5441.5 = 4.27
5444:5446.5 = 4.47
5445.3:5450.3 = 4.18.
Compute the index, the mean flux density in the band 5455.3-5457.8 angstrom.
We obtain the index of 4.18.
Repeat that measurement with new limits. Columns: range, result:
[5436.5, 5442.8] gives 4.43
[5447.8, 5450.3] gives 4.23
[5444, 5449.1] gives 4.41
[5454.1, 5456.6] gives 4.16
